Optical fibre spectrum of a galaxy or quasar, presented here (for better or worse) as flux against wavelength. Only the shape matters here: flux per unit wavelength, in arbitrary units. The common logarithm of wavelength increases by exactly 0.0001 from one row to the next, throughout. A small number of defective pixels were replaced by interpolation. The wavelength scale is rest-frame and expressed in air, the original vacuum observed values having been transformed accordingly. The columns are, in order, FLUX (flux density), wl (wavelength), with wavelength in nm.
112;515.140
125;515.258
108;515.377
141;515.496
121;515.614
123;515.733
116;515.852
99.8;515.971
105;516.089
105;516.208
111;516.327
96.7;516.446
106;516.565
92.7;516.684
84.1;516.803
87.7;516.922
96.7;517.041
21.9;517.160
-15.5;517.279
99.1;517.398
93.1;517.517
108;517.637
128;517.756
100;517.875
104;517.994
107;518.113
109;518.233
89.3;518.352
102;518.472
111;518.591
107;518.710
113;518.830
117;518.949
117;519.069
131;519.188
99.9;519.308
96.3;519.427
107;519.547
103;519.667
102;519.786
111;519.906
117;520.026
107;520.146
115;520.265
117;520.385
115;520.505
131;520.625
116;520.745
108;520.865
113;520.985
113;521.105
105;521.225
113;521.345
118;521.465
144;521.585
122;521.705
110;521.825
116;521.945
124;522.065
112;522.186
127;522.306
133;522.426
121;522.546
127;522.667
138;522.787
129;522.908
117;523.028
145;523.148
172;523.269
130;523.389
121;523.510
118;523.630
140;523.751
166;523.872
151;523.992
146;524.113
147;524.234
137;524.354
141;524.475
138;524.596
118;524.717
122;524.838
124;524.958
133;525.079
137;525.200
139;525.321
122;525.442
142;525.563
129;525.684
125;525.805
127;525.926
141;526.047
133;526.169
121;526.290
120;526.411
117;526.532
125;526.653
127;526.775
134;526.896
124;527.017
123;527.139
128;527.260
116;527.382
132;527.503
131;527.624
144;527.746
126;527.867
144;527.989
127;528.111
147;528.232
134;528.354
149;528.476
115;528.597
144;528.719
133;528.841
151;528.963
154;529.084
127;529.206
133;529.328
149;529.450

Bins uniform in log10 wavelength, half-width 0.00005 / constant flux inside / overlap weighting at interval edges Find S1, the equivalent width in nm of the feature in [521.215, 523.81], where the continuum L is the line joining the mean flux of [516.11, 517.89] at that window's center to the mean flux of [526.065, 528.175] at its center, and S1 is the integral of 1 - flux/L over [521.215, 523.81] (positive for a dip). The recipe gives -0.41 nm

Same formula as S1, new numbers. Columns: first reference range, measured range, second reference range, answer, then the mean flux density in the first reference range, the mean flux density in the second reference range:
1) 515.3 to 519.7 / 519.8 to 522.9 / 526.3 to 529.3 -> -0.17 nm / 101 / 132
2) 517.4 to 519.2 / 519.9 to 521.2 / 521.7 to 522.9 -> 0.02 nm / 108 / 123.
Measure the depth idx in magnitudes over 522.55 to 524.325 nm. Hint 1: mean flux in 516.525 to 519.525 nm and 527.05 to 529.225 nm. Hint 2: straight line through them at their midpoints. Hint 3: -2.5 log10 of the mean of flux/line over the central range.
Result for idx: -0.18 mag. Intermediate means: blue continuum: 96.3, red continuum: 135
